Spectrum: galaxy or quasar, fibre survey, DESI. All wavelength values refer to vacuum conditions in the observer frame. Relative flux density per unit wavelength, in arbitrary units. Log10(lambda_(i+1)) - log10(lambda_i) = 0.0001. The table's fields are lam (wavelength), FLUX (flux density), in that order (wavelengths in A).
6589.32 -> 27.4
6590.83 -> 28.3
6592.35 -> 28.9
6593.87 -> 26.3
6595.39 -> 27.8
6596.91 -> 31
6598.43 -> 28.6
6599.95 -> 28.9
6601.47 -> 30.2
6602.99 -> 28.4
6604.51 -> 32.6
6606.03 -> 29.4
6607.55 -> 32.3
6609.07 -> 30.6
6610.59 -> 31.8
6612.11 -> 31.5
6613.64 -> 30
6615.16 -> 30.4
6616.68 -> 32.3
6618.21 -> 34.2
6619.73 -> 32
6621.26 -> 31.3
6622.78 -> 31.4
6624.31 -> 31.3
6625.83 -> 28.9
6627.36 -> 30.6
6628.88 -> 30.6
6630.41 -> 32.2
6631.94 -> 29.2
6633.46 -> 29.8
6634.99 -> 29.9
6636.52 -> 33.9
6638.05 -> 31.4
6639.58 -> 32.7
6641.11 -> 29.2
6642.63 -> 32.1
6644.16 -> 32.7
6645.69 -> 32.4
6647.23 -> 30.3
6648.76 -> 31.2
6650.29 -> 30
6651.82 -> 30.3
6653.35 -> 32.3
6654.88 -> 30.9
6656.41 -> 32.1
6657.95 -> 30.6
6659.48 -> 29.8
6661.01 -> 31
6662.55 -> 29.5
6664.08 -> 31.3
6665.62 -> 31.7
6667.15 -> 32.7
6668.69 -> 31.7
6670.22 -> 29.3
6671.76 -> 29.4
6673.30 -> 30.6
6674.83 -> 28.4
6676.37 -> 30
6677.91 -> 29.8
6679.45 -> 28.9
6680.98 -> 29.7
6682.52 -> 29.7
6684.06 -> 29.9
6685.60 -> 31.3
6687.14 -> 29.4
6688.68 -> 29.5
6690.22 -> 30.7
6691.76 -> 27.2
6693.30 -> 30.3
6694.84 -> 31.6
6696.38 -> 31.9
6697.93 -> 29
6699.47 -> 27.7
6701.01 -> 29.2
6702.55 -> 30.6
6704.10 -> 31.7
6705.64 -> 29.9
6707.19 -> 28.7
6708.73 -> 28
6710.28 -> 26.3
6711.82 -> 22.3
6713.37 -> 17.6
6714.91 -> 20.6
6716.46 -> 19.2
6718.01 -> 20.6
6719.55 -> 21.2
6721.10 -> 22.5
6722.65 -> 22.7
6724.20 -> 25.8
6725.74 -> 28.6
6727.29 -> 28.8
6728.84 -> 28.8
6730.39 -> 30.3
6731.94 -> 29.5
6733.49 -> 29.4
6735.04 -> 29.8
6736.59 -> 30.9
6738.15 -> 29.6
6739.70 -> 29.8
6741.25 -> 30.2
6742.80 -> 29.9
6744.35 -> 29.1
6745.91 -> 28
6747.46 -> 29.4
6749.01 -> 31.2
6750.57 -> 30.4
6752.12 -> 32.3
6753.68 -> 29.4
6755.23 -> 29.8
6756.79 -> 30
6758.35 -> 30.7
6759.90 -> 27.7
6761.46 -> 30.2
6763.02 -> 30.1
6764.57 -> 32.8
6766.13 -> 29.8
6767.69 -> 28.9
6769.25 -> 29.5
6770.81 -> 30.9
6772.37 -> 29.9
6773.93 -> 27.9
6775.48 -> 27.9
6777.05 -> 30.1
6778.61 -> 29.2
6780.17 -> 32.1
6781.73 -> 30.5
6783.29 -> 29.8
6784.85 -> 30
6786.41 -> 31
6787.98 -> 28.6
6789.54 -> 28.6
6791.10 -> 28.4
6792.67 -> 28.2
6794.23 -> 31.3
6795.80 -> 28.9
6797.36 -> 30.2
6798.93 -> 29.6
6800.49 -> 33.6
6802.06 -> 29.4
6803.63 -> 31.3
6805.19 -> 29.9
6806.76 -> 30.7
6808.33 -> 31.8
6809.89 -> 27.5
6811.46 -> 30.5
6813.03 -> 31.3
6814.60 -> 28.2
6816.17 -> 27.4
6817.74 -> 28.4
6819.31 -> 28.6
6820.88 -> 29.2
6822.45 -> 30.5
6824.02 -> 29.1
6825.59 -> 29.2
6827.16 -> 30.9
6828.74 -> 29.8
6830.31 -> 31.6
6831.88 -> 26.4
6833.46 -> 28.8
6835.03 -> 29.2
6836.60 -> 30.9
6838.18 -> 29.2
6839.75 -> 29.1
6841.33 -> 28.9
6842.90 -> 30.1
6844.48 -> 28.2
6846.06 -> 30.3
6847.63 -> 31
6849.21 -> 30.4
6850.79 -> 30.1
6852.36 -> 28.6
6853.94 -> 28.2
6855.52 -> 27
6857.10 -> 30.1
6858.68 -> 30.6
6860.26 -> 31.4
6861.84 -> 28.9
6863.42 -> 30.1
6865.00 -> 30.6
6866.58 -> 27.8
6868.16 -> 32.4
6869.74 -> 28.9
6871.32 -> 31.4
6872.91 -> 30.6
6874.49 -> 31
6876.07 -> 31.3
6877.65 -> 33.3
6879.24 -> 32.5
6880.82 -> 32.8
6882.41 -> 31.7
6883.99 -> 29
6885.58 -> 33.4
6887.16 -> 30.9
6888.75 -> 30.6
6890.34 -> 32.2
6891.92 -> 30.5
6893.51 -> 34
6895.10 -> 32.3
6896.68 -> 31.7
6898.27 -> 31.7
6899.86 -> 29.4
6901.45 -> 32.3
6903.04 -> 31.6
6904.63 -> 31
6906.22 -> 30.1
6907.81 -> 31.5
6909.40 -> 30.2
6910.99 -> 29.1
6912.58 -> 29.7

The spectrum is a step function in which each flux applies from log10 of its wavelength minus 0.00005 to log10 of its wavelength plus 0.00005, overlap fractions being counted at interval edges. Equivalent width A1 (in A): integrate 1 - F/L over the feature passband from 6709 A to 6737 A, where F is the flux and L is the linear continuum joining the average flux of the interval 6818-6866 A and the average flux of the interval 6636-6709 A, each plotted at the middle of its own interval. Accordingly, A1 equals 4.6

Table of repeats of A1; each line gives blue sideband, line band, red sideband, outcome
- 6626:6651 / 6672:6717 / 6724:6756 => 2.9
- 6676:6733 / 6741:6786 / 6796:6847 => -2.1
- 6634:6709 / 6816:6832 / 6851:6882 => 0.5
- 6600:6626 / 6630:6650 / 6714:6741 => -0.9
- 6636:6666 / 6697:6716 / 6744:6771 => 2.4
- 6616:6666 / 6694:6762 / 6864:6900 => 7.1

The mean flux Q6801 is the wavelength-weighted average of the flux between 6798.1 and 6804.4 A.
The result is 30.9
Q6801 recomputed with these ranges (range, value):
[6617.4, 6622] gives 32.4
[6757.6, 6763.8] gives 29.7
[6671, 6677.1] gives 29.6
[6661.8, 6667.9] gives 31.3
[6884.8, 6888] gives 32.1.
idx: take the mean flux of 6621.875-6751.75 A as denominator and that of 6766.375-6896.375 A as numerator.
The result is 1.03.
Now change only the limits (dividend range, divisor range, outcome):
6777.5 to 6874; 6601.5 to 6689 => 0.97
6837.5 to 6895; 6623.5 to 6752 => 1.04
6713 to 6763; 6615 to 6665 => 0.89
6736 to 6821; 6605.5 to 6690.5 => 0.97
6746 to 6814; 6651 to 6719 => 1.04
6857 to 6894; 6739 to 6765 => 1.03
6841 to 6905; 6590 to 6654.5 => 1.00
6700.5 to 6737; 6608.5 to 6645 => 0.84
